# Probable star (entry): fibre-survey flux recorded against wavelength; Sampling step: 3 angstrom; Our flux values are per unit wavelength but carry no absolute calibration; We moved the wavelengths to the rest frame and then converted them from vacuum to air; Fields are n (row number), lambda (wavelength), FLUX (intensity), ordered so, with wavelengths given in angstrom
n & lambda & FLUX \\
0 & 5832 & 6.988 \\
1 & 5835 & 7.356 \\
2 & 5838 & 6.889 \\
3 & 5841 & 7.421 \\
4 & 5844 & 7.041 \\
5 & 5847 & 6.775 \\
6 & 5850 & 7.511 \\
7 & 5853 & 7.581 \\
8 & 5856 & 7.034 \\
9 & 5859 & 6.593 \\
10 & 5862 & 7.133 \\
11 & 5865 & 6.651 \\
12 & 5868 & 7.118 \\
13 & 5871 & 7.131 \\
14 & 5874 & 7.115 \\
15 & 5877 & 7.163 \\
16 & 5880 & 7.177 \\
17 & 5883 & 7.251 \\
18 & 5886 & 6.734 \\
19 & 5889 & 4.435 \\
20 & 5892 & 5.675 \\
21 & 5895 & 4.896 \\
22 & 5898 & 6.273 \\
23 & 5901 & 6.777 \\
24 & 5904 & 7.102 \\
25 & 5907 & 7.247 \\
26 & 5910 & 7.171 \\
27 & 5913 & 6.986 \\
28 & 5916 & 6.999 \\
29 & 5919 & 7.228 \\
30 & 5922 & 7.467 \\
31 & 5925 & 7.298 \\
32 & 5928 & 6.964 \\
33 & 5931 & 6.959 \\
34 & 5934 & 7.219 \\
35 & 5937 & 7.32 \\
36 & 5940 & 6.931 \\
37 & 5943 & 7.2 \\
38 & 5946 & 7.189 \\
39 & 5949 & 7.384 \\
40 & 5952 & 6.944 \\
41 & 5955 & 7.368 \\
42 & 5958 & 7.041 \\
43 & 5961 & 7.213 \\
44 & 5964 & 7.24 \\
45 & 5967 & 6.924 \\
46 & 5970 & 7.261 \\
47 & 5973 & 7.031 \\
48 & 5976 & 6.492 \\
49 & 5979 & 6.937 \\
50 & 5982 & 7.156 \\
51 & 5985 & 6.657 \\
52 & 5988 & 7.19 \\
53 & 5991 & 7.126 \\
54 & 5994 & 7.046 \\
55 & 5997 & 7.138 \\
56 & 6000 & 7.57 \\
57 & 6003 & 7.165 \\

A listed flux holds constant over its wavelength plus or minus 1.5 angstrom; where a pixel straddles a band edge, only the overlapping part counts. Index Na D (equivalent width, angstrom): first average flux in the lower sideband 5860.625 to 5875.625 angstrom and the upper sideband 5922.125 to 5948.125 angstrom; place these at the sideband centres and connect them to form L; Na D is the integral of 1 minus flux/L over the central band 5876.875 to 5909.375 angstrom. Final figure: 3.0 angstrom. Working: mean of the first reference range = 7.03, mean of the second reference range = 7.16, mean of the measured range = 6.42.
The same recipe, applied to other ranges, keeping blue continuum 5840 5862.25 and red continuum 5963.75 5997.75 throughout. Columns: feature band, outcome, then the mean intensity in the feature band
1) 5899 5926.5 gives -0.2 angstrom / 7.13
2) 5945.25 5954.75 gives -0.2 angstrom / 7.2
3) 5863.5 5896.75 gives 2.9 angstrom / 6.48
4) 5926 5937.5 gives -0.1 angstrom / 7.11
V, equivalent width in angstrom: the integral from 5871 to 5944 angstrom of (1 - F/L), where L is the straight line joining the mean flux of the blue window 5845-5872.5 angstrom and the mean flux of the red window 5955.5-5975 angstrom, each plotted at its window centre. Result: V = 2.7 angstrom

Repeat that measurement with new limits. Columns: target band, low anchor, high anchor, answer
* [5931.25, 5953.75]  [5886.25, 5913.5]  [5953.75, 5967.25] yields -0.8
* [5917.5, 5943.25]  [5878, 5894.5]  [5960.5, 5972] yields -1.7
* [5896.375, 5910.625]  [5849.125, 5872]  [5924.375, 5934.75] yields 0.4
